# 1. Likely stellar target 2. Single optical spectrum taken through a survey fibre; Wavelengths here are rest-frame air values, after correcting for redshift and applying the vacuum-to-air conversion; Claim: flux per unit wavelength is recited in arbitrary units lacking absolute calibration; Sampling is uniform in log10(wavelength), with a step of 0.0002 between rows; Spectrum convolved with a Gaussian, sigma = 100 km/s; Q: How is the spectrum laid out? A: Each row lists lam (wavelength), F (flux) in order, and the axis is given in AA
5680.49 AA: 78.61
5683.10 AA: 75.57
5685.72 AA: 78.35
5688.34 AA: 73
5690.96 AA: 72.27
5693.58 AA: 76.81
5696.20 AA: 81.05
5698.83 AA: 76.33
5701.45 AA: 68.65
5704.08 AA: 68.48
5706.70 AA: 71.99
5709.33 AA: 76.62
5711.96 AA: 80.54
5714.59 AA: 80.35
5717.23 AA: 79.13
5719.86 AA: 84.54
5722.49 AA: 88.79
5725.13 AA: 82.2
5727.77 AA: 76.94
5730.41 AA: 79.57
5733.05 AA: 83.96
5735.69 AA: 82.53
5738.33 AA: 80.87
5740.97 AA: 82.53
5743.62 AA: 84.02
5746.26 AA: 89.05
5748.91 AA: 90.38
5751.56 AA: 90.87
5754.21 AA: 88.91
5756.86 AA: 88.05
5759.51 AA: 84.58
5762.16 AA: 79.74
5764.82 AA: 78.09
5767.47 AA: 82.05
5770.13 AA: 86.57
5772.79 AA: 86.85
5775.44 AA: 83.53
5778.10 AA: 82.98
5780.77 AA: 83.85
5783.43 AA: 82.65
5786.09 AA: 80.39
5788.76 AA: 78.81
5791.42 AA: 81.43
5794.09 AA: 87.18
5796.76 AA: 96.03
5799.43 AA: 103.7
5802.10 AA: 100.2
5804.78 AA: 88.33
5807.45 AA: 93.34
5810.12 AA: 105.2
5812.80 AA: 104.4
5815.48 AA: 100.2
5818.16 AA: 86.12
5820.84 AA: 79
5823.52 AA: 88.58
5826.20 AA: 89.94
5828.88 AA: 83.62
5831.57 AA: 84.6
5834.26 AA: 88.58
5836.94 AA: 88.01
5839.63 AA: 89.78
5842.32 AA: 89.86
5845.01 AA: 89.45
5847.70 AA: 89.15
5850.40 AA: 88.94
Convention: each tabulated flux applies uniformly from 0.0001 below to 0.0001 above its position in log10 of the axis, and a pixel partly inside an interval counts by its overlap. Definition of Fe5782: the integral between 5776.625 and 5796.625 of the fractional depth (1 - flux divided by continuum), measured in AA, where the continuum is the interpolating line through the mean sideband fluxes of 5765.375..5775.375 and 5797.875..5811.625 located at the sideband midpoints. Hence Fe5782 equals 1.69 AA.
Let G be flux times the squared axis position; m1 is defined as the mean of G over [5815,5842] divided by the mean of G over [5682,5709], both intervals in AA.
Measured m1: 1.2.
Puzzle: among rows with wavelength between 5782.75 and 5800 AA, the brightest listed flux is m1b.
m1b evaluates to 103.7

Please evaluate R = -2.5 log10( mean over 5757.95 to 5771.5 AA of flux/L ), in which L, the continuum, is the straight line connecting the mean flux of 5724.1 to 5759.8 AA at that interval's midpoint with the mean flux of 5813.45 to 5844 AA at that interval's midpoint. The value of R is 0.04 mag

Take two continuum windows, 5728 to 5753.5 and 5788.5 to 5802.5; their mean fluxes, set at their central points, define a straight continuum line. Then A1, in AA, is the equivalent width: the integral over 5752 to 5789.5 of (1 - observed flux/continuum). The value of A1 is 2.0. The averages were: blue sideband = 84.6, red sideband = 91.6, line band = 83.6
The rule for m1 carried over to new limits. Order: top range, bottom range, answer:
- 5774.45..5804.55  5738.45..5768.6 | 1.04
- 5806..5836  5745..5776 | 1.09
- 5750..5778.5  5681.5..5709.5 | 1.17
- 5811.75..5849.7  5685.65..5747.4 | 1.17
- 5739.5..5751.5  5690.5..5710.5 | 1.19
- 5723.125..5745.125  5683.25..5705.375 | 1.12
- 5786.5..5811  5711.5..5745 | 1.15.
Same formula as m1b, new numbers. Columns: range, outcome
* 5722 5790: 90.87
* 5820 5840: 89.94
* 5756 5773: 88.05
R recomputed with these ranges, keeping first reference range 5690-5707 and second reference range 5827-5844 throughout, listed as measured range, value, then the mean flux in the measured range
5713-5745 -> -0.072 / 82.1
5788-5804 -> -0.099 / 91.6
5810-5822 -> -0.104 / 94.1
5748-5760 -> -0.122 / 88.8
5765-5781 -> -0.034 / 83.9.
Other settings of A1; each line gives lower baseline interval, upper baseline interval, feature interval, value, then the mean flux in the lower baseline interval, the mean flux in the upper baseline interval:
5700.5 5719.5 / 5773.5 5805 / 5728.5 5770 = -1.4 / 75.7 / 87.4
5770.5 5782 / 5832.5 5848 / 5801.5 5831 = -1.7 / 84.5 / 89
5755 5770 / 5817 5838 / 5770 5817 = -3.3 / 83.1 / 86.1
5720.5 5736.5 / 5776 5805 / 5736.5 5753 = -0.5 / 82.4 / 87.6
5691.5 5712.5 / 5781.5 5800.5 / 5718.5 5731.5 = -0.8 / 74.8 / 86.9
